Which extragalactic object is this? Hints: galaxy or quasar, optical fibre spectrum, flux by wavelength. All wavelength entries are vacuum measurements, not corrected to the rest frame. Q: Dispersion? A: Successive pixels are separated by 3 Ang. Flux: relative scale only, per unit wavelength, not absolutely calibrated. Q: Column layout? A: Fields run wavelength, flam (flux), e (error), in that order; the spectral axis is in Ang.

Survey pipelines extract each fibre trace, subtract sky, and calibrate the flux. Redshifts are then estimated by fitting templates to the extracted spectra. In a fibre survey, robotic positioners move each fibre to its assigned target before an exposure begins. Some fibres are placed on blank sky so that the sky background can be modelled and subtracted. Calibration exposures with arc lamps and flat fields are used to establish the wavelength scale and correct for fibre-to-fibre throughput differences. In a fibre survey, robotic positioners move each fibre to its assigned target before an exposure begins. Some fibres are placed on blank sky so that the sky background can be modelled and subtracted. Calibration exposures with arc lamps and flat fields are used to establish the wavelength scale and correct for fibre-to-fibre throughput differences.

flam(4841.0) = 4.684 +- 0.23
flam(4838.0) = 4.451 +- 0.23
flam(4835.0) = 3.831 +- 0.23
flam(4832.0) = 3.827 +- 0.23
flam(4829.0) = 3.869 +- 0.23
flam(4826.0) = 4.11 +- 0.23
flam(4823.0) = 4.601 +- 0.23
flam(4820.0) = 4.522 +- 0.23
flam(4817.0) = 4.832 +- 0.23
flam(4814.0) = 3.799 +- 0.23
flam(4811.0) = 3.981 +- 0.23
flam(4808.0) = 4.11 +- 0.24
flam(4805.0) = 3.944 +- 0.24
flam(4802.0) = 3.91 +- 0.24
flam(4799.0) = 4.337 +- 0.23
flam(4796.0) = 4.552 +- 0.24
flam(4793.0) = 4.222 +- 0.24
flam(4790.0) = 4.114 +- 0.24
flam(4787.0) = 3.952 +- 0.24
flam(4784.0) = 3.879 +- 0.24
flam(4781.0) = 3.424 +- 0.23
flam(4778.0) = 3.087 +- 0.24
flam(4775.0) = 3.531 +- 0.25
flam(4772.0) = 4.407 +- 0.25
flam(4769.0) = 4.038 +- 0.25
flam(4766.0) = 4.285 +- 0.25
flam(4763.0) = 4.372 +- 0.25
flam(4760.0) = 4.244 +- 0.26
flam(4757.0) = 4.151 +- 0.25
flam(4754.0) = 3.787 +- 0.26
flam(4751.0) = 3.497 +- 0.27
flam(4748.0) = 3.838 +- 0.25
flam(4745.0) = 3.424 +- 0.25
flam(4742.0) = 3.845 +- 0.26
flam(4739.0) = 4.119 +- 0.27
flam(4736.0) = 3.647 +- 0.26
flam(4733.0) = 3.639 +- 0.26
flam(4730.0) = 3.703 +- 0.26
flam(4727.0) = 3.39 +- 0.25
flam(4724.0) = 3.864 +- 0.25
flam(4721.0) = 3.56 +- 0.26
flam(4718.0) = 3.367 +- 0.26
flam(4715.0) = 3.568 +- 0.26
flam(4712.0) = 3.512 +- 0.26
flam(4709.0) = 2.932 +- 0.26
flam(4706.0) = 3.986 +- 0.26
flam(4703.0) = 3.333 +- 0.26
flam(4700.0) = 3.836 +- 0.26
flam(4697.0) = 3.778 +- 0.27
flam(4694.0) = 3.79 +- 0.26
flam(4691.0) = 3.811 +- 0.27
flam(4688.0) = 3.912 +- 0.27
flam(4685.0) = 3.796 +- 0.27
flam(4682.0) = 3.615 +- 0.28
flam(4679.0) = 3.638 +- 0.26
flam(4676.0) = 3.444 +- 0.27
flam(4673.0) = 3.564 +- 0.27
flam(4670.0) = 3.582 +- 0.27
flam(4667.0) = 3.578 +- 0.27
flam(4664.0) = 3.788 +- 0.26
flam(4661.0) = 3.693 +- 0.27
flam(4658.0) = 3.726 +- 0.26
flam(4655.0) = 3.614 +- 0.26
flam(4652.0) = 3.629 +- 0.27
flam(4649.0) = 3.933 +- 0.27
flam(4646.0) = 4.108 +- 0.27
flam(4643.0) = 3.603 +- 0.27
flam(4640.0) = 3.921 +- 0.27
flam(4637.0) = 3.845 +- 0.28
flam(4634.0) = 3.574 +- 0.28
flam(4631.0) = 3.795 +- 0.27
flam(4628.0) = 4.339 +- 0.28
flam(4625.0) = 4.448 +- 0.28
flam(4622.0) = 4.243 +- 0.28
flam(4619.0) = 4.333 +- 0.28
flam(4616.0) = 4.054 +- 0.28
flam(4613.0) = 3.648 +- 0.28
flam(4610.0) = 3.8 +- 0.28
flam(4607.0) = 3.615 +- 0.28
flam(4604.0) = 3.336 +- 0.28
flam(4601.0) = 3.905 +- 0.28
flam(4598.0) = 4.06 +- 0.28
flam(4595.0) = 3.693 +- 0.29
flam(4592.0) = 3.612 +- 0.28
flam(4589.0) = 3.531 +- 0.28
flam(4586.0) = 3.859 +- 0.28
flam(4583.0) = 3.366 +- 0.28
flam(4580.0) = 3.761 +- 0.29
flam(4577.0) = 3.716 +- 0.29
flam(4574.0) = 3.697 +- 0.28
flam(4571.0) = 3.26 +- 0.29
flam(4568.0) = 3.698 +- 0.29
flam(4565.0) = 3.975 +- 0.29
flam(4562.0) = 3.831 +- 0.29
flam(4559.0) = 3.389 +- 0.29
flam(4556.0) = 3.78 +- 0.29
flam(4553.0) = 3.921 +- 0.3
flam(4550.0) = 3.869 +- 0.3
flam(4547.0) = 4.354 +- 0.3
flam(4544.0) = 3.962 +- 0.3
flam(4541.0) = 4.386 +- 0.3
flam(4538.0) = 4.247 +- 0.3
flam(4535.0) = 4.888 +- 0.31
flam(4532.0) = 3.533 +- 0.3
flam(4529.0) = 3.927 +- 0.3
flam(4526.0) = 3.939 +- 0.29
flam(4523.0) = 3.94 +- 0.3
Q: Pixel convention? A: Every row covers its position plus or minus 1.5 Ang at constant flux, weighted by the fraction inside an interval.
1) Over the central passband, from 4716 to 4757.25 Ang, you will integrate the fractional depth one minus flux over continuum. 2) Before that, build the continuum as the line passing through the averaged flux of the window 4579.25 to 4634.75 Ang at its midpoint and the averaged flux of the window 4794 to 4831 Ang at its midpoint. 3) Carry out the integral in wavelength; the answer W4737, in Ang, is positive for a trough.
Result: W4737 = 3.9 Ang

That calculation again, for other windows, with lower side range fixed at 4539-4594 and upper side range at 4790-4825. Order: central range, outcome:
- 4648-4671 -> 1.57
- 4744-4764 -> 1.17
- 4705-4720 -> 2.23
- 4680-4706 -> 1.80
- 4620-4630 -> -1.09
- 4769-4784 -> 1.81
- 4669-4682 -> 1.40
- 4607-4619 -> 0.00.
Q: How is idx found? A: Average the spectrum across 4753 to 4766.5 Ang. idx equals 4.17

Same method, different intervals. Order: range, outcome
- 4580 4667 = 3.82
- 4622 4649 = 3.97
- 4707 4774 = 3.78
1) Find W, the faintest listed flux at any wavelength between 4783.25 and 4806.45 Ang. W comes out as 3.879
